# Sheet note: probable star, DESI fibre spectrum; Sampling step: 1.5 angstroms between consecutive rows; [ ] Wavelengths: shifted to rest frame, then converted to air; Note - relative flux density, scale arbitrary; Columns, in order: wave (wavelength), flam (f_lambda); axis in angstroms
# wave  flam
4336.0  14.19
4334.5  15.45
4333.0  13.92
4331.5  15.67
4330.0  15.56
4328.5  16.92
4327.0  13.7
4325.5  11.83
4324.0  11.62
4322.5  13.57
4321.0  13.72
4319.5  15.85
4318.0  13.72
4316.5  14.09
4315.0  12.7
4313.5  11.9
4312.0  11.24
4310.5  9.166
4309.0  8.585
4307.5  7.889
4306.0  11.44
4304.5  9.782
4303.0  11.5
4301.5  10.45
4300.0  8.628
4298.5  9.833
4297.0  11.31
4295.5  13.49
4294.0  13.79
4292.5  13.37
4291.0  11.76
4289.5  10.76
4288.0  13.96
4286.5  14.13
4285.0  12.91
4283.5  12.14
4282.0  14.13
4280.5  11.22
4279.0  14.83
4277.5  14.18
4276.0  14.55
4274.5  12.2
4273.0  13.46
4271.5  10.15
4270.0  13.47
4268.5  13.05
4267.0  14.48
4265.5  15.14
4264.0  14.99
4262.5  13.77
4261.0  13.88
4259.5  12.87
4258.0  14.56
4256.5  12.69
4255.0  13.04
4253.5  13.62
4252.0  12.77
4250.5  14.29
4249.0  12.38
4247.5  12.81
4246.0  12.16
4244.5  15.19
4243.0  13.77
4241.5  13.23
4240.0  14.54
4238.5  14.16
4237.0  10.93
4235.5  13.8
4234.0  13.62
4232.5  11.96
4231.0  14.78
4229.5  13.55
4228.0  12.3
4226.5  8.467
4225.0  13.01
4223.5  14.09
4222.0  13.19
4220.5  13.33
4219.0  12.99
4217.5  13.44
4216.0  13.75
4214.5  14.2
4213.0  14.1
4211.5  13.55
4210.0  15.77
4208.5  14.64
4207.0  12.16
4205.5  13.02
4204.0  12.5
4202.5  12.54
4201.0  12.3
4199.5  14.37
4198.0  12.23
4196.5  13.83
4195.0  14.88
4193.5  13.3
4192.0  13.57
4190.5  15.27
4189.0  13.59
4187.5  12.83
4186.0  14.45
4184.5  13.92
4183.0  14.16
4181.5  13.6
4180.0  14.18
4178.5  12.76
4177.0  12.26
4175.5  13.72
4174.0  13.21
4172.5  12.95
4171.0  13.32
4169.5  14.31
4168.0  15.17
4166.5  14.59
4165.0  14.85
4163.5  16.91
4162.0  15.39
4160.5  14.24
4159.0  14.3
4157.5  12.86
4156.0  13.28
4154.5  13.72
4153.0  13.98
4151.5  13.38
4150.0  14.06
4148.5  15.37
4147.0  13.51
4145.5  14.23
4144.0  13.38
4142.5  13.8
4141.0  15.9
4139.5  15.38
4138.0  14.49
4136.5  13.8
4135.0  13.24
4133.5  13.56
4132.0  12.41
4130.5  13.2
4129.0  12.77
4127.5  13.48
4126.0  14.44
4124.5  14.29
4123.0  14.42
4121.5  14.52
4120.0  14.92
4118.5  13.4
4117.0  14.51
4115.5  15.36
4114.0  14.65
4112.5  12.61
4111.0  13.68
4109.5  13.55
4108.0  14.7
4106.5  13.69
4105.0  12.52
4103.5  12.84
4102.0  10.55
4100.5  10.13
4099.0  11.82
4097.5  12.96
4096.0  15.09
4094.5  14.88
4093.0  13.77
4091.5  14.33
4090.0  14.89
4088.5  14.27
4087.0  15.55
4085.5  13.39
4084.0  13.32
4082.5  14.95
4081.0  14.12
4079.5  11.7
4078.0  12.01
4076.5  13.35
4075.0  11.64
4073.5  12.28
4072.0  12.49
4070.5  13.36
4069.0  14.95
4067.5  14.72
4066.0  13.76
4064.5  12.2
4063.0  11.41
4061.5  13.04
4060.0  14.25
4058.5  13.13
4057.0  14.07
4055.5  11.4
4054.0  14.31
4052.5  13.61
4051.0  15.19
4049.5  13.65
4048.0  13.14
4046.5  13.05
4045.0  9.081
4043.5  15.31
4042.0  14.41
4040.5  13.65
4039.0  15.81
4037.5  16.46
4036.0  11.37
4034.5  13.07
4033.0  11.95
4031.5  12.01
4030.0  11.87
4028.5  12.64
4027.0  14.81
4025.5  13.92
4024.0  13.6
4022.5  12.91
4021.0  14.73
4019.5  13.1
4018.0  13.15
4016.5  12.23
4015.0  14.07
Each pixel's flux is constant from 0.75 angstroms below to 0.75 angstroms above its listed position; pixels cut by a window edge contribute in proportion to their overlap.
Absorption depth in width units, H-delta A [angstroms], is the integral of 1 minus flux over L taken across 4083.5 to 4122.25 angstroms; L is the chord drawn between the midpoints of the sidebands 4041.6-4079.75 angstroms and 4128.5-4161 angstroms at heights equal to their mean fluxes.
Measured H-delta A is -0.5 angstroms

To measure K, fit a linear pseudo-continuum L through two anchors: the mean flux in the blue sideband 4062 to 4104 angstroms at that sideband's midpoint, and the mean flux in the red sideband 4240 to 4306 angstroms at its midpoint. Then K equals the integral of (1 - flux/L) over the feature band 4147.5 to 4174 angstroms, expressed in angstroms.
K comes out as -2.3 angstroms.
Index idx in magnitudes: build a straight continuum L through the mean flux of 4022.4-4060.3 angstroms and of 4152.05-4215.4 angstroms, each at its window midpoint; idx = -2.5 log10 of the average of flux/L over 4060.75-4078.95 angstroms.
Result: 0.05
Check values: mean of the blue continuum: 13.4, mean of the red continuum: 13.8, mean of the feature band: 12.9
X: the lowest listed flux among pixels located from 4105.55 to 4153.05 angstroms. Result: 12.41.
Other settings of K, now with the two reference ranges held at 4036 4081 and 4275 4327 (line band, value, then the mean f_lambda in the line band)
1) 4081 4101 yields -1.0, 13.9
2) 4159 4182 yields -2.3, 14.1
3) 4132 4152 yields -1.8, 14.1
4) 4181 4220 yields -3.0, 13.7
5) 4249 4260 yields -0.8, 13.3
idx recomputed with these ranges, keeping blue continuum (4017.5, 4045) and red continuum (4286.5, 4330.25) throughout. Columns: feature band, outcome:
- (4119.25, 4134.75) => -0.06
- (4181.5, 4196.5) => -0.10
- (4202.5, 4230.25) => -0.05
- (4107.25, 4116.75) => -0.08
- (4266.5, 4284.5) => -0.07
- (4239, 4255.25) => -0.09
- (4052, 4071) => -0.01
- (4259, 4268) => -0.15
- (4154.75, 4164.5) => -0.13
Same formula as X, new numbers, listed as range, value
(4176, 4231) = 8.467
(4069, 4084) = 11.64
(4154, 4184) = 12.26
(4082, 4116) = 10.13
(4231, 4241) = 10.93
